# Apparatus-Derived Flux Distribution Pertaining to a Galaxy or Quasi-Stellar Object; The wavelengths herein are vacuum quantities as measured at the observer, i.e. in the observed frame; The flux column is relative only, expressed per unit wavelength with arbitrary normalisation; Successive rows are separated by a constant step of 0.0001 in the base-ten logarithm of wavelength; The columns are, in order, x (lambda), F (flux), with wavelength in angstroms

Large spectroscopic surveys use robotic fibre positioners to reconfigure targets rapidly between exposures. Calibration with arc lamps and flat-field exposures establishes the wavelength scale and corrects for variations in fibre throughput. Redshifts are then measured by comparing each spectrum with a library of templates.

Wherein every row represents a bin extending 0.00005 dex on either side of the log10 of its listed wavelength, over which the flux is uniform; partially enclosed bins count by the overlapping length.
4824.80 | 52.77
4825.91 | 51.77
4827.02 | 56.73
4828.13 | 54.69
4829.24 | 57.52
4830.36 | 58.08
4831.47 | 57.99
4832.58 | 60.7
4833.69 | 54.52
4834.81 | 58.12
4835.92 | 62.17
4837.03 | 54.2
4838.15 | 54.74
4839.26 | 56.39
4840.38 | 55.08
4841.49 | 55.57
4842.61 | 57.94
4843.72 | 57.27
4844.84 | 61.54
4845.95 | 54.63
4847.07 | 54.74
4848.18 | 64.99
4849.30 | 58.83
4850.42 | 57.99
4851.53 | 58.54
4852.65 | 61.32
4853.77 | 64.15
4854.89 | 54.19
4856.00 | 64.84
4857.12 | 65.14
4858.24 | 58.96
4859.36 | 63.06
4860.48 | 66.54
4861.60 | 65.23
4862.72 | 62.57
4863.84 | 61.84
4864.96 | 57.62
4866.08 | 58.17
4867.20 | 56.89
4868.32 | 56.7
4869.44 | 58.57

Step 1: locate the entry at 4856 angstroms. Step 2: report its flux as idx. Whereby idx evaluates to 64.84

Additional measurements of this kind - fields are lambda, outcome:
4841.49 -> 55.57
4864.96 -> 57.62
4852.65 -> 61.32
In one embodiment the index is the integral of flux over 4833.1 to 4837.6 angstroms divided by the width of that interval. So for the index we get 57.2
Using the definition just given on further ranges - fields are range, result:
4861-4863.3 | 63.9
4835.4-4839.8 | 56.9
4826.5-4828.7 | 55.8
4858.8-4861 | 64.7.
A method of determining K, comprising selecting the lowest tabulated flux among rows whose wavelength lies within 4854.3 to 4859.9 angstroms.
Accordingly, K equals 54.19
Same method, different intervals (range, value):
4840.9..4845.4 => 55.57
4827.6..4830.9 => 54.69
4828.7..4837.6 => 54.2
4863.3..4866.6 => 57.62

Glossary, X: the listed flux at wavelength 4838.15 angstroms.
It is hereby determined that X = 54.74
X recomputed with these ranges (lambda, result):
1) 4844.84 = 61.54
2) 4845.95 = 54.63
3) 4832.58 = 60.7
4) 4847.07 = 54.74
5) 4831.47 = 57.99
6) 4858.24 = 58.96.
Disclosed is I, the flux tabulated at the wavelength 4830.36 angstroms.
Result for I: 58.08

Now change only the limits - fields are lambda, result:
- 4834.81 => 58.12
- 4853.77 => 64.15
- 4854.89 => 54.19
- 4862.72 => 62.57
